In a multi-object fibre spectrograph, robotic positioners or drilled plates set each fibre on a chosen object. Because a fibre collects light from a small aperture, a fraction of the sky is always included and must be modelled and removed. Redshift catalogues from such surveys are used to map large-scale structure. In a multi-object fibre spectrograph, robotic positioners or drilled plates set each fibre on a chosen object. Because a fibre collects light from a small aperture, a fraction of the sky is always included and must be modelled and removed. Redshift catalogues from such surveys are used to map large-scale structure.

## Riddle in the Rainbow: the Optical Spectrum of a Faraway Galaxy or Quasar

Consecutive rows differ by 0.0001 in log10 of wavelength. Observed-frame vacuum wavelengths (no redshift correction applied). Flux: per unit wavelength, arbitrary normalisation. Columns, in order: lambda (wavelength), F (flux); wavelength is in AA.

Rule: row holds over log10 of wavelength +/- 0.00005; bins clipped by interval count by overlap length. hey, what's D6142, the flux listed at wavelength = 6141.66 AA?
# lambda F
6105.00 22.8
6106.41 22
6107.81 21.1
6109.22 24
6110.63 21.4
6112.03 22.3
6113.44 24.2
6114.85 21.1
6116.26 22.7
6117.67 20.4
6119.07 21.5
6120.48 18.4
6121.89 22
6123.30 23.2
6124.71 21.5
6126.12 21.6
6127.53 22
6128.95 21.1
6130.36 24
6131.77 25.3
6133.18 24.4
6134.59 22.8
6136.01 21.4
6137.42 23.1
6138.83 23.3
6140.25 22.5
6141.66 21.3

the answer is 21.3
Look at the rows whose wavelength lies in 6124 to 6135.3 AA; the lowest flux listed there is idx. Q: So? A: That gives 21.1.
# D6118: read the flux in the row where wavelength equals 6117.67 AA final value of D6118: 20.4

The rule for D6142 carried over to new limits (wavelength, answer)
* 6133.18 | 24.4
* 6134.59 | 22.8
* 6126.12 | 21.6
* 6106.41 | 22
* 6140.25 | 22.5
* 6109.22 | 24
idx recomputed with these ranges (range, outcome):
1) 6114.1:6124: 18.4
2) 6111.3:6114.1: 22.3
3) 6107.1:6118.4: 20.4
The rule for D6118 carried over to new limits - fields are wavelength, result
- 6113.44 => 24.2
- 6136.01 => 21.4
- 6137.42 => 23.1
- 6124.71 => 21.5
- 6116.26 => 22.7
